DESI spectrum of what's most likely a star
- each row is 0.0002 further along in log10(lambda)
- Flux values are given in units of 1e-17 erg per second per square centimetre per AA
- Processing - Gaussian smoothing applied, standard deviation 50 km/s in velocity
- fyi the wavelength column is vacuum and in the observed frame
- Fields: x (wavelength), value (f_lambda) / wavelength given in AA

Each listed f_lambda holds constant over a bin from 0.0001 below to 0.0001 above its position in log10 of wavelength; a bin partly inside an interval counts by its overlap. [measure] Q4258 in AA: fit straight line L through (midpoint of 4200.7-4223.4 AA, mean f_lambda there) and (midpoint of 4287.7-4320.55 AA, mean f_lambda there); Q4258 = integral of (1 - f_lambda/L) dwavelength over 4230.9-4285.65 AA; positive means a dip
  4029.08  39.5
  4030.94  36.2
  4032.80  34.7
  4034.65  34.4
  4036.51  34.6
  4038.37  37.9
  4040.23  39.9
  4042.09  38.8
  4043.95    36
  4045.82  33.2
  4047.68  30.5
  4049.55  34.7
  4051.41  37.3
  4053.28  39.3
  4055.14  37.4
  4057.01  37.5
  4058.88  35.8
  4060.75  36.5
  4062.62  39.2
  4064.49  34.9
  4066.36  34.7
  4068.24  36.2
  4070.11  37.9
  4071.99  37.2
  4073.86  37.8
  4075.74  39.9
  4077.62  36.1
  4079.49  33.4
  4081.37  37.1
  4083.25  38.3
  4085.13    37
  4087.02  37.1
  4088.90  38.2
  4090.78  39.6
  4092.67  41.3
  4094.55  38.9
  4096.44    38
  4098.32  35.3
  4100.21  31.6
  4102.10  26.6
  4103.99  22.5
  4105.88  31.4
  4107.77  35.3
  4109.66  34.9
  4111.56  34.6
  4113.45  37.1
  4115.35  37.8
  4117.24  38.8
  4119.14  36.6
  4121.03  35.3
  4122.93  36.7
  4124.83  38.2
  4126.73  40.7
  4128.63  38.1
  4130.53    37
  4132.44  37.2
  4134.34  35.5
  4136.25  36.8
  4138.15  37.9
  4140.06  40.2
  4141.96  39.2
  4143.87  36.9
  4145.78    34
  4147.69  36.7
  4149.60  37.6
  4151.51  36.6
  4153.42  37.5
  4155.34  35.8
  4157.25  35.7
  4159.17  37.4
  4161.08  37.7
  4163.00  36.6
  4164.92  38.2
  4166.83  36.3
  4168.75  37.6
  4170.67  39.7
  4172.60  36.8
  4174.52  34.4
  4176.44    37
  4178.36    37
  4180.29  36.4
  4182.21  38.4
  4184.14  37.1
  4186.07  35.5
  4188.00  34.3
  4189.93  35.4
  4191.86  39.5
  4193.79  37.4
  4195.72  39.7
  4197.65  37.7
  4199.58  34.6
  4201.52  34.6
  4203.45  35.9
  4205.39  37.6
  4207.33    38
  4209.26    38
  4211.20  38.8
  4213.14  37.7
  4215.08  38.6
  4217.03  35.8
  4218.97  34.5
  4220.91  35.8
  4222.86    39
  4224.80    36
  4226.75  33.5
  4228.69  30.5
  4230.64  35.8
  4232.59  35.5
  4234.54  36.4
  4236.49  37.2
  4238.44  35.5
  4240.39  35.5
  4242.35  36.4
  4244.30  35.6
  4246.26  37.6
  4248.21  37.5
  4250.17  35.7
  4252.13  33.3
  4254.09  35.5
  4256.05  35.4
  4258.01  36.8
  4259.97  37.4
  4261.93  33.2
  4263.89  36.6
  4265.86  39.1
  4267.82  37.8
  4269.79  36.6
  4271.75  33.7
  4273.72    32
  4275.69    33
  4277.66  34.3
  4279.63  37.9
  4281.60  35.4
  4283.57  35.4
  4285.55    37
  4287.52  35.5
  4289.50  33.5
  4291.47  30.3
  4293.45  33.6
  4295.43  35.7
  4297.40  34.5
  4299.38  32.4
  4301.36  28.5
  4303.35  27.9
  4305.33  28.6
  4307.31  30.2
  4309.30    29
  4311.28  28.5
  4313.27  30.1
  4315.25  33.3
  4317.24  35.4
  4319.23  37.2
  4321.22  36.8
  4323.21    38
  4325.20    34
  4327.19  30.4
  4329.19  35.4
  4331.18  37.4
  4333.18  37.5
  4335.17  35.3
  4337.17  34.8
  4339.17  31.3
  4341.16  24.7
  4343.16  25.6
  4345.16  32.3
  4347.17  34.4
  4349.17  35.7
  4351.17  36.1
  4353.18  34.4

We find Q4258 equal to -2.2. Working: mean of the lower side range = 37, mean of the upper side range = 31.9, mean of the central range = 35.8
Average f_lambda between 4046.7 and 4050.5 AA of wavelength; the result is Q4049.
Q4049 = 32.7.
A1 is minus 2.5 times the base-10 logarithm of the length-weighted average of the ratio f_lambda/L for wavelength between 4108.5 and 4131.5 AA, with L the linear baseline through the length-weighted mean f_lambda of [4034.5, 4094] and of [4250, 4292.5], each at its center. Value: -0.02 mag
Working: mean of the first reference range 36.9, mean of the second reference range 35.2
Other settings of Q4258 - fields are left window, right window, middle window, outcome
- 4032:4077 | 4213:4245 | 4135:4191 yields -1.32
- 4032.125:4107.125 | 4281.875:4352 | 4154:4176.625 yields -1.36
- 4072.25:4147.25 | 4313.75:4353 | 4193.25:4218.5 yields -1.33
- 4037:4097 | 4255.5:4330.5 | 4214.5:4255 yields -1.14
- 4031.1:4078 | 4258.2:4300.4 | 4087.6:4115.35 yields 1.07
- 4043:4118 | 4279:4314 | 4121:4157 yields -2.38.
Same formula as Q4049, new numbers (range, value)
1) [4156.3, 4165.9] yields 37.1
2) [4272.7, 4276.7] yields 32.5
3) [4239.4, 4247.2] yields 36.2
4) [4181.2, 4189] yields 36.3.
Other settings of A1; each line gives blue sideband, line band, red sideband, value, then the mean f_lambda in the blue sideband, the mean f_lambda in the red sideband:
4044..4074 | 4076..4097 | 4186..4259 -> -0.05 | 36.2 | 36.3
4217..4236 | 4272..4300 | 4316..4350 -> 0.01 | 35.3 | 33.9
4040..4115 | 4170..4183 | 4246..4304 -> -0.05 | 35.9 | 34.8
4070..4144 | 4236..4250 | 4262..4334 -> -0.05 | 36.5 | 33.9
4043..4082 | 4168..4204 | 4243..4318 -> -0.05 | 36.3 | 34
